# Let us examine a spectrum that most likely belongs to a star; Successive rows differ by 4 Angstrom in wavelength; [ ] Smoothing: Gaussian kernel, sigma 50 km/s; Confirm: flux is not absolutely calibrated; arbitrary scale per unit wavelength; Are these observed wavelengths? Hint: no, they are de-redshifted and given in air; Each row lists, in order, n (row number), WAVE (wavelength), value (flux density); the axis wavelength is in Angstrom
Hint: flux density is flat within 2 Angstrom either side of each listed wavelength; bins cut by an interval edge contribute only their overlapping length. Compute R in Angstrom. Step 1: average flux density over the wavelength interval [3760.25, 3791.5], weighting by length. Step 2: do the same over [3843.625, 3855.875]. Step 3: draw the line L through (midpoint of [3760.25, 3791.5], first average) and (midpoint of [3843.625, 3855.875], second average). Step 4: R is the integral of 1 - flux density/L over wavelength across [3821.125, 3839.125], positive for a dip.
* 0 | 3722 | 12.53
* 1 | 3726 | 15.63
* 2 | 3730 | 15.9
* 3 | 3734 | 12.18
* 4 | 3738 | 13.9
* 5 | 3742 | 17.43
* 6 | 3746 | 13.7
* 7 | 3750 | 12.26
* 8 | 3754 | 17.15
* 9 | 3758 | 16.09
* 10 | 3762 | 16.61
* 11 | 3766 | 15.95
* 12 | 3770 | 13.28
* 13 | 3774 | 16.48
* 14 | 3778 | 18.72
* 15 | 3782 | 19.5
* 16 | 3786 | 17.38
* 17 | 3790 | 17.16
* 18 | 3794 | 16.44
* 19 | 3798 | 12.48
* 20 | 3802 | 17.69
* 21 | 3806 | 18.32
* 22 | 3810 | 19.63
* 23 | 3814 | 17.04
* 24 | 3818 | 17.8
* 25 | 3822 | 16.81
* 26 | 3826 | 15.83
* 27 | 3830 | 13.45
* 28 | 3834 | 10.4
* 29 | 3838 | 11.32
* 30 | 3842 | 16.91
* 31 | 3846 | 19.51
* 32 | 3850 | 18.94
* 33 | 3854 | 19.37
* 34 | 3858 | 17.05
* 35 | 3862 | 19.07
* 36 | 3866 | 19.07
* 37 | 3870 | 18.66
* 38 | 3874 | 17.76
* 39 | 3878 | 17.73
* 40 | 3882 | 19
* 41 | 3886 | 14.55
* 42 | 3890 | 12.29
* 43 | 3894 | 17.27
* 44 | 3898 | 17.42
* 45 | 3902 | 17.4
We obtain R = 4.9 Angstrom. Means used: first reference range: 16.9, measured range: 13.5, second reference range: 19.2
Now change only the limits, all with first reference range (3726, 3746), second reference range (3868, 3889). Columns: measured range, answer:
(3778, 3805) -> -2.07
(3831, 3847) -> 2.37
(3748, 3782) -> -1.56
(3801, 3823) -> -2.47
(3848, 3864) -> -1.62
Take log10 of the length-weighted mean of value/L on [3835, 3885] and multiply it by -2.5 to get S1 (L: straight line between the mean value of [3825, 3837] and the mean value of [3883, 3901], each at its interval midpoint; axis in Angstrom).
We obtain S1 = -0.235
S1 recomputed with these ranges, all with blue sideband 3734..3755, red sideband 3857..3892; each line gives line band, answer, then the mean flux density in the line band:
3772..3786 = -0.19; 18.1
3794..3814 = -0.08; 17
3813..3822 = -0.08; 17.3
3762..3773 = -0.01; 15.1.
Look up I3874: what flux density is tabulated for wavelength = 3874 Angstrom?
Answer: 17.76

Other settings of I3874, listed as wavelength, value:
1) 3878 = 17.73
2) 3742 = 17.43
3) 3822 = 16.81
